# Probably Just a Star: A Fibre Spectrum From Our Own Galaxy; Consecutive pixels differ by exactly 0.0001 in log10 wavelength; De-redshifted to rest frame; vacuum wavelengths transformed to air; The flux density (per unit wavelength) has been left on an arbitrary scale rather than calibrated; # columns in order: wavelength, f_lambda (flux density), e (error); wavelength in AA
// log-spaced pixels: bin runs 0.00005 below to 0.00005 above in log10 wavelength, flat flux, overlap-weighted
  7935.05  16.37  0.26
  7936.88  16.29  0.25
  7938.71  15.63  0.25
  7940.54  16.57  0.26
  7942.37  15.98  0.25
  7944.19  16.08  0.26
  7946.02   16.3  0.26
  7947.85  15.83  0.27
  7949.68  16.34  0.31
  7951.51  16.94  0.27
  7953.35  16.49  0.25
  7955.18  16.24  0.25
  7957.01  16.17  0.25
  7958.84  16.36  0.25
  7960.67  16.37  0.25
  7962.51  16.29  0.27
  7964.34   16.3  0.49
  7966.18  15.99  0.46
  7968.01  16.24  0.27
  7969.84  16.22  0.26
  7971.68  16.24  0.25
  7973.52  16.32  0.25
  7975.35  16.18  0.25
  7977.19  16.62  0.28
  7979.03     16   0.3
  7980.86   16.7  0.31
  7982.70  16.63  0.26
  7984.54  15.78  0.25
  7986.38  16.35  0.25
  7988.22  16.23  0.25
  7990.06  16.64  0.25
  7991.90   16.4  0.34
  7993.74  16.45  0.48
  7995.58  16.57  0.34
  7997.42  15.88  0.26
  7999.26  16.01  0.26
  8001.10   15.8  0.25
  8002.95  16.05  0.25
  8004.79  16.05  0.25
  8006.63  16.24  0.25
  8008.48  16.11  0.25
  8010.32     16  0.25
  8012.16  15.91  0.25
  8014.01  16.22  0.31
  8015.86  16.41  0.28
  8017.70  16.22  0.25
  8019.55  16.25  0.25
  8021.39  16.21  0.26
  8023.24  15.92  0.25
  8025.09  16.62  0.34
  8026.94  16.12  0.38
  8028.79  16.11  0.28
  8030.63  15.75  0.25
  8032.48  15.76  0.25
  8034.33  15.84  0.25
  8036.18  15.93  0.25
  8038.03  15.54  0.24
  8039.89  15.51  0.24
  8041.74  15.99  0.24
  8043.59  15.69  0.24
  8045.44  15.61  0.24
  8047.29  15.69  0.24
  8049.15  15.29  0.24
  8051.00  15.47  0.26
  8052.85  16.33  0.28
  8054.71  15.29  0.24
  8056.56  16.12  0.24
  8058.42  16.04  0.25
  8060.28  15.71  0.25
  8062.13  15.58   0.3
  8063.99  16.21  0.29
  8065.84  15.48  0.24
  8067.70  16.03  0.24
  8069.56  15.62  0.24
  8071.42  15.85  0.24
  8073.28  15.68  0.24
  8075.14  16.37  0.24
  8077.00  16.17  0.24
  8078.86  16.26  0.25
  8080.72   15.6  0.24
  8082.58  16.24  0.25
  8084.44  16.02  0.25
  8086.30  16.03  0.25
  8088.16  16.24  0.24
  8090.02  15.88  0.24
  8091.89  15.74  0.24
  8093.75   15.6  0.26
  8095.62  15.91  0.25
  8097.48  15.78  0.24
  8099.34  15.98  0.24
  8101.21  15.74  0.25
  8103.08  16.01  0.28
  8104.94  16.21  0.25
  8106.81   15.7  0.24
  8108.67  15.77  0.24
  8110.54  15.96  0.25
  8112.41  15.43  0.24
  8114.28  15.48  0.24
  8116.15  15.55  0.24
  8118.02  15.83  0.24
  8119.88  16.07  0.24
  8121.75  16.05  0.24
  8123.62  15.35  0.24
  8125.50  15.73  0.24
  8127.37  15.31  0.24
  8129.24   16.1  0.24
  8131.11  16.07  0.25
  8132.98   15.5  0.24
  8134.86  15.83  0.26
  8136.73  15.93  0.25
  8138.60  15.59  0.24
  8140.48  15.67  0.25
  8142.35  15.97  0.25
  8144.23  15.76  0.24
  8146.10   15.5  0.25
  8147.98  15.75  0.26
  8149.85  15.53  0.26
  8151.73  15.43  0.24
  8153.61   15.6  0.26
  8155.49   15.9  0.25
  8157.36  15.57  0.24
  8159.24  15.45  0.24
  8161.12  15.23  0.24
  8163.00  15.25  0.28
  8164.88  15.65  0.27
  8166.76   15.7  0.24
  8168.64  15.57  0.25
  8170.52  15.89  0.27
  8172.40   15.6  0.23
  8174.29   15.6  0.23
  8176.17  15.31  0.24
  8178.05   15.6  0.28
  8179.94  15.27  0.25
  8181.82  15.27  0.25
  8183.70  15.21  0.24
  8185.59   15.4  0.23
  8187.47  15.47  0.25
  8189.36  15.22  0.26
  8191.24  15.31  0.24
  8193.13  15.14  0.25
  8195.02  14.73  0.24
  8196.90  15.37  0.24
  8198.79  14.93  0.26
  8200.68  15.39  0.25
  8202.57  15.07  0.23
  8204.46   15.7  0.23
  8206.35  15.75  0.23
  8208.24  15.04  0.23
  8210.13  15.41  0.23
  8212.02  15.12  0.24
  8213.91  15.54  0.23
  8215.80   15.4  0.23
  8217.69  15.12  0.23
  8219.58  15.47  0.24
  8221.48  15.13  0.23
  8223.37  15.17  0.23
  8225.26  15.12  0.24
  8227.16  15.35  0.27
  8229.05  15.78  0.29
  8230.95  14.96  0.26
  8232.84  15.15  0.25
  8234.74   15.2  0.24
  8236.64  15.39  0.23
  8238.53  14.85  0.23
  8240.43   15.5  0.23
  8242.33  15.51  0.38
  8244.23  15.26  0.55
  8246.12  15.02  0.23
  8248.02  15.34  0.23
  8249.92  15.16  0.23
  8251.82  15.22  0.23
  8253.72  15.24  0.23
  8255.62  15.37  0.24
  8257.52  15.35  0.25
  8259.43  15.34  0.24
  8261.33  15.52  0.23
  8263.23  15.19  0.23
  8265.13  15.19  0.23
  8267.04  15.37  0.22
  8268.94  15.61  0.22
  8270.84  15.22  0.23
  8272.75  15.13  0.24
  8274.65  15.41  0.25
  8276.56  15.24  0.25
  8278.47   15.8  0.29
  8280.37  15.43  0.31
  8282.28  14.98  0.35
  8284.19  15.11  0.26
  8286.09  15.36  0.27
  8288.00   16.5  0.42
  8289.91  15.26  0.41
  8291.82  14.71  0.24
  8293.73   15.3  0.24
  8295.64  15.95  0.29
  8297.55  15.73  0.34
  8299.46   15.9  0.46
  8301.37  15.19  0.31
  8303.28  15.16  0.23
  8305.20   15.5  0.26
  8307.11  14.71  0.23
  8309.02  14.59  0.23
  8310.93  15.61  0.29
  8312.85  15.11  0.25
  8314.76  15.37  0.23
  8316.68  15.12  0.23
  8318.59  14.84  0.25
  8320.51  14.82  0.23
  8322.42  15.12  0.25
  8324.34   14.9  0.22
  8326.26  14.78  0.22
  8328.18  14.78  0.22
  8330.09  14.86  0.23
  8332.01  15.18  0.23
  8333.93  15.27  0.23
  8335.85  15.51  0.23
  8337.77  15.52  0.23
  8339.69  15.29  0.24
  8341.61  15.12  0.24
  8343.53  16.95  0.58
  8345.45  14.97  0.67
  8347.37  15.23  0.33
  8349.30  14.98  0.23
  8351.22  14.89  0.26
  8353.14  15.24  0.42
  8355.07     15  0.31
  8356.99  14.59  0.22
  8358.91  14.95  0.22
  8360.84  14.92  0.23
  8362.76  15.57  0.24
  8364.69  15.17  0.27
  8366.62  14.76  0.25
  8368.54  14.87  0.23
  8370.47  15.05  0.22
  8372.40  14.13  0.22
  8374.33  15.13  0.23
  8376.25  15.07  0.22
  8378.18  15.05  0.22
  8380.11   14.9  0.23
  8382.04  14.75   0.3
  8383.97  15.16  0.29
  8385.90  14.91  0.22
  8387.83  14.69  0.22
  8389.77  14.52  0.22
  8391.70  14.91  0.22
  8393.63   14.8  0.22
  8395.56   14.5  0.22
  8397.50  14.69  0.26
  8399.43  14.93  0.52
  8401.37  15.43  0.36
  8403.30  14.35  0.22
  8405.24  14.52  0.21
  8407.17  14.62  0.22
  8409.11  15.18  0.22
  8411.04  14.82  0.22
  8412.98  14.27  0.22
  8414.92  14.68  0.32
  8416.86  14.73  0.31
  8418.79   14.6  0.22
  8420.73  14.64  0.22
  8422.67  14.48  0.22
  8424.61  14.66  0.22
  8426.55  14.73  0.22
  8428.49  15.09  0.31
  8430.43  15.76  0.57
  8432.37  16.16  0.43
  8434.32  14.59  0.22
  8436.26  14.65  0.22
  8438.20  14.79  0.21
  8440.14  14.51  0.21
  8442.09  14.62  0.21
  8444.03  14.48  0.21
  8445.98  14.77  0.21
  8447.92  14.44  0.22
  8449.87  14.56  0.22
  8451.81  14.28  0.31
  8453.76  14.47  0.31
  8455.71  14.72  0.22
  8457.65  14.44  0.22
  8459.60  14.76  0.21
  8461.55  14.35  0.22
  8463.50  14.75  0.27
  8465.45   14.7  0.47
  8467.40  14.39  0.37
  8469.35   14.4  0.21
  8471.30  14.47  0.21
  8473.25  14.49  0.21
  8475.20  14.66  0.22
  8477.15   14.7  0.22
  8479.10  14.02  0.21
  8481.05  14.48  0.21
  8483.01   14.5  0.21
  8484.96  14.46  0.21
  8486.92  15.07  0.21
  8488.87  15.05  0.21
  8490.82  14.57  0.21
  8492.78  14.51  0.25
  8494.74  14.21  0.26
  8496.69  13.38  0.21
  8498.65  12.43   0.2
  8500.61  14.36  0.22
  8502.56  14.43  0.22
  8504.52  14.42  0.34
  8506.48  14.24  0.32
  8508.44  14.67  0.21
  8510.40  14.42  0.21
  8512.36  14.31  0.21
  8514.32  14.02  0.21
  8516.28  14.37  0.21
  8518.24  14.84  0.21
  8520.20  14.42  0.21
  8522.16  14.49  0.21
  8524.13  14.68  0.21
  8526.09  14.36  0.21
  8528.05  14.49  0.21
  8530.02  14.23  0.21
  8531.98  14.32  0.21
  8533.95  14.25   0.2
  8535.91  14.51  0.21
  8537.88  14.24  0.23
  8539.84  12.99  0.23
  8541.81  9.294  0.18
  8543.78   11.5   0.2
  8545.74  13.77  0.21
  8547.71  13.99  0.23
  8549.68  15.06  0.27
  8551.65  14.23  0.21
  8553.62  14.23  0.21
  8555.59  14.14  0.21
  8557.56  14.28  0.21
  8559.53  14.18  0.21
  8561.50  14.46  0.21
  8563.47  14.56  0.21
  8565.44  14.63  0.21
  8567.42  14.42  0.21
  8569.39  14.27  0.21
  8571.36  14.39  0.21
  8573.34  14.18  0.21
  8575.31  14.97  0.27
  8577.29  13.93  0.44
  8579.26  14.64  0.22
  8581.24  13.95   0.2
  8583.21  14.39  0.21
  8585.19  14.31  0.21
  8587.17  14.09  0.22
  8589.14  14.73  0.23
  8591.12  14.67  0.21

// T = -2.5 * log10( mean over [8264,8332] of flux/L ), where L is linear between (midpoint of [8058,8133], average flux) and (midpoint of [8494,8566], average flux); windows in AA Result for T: -0.02 mag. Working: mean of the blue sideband 15.9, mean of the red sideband 14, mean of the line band 15.2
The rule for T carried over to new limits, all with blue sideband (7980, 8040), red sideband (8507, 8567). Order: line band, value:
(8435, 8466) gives -0.01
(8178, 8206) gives 0.01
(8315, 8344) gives -0.02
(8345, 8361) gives -0.01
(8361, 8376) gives -0.02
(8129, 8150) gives -0.01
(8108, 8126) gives 0.00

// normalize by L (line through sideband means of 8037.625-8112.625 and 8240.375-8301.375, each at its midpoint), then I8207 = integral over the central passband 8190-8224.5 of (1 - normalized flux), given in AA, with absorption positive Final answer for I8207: 0.6 AA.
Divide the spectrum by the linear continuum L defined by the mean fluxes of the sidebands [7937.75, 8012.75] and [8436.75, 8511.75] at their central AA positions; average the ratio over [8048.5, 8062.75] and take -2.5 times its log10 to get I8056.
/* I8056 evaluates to 0.01 mag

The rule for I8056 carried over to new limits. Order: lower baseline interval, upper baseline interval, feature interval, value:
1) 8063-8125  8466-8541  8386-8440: -0.01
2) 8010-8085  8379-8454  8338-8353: -0.03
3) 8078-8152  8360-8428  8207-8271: 0.01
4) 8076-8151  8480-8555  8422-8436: -0.04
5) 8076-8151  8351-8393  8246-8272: 0.00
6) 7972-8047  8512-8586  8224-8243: 0.00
